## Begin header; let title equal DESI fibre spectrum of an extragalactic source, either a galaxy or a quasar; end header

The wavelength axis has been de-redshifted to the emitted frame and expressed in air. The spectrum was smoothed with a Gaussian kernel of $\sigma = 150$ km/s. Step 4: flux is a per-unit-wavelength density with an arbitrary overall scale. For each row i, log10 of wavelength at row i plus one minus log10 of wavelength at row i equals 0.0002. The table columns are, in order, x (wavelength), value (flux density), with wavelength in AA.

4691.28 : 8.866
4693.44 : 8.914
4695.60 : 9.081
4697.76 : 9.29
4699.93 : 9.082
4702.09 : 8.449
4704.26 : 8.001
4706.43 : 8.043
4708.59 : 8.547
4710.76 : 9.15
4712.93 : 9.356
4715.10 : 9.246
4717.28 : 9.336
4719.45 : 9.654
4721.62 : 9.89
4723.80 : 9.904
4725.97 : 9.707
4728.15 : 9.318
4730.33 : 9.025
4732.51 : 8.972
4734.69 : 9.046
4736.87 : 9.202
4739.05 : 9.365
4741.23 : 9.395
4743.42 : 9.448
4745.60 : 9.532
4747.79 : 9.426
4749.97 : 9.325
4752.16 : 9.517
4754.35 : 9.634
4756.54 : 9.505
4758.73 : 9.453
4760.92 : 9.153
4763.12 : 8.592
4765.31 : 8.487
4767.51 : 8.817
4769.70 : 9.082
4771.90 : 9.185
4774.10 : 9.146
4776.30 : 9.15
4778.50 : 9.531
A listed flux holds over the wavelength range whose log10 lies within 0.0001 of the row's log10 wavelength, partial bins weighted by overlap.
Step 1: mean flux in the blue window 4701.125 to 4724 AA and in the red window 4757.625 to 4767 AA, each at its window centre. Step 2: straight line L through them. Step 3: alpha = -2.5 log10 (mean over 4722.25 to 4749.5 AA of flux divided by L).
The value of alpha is -0.048 mag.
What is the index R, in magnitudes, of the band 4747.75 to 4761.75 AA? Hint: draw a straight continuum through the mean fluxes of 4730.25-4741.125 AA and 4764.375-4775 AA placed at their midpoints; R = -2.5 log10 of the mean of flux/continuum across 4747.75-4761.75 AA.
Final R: -0.047 mag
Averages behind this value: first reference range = 9.16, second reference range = 8.94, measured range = 9.44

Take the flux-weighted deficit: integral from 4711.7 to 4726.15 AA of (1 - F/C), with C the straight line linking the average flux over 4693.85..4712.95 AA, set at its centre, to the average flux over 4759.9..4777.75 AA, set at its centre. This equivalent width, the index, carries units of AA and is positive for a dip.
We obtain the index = -1.3 AA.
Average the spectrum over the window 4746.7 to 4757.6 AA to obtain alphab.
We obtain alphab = 9.48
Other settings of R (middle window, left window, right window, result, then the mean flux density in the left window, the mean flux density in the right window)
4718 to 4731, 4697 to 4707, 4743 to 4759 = -0.07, 8.57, 9.49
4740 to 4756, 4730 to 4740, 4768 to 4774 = -0.04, 9.13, 9.11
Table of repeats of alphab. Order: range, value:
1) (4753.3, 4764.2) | 9.26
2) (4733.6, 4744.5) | 9.29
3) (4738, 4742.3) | 9.39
